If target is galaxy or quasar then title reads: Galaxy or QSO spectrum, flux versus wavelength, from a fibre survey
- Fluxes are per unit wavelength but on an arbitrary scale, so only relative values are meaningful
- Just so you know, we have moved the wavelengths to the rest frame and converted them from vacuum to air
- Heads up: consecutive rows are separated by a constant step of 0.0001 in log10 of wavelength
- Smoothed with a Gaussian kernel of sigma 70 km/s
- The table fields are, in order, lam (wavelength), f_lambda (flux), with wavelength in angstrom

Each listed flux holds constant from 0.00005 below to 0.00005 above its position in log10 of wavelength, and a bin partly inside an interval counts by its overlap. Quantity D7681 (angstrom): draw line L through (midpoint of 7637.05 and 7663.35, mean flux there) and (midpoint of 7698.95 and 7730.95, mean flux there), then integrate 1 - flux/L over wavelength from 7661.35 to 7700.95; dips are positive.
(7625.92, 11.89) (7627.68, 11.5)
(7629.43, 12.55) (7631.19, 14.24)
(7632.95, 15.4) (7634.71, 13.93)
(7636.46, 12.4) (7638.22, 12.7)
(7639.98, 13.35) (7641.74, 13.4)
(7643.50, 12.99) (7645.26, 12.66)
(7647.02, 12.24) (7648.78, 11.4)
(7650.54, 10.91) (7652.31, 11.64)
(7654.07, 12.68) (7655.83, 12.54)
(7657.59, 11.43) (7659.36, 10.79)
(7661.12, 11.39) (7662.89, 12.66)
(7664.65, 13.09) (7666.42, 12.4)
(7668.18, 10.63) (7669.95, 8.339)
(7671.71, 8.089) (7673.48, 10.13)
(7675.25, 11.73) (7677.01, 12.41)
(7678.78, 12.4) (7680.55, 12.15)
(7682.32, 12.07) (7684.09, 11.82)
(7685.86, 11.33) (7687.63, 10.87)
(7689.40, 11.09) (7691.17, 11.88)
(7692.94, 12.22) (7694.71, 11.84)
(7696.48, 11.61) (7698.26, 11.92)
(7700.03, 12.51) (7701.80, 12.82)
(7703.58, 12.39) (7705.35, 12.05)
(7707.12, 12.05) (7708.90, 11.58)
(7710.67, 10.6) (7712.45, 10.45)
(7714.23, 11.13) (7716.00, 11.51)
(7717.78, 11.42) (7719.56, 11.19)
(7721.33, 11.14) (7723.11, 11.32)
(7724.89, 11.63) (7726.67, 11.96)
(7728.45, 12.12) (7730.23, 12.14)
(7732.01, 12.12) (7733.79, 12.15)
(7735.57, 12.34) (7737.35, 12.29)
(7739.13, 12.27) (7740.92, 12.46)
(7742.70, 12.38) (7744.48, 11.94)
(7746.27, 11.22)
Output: 1.4 angstrom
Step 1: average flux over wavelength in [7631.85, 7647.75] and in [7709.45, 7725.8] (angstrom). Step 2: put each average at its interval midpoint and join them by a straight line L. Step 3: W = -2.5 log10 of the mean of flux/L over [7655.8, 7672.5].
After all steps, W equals 0.140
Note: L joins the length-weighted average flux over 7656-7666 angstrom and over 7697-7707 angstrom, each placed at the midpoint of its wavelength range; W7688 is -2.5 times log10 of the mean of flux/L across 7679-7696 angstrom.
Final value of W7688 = 0.04 mag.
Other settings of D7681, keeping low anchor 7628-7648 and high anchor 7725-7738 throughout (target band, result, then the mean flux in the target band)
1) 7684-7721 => 2.5 angstrom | 11.6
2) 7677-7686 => 0.5 angstrom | 12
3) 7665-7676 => 2.1 angstrom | 10.3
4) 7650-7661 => 1.1 angstrom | 11.7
